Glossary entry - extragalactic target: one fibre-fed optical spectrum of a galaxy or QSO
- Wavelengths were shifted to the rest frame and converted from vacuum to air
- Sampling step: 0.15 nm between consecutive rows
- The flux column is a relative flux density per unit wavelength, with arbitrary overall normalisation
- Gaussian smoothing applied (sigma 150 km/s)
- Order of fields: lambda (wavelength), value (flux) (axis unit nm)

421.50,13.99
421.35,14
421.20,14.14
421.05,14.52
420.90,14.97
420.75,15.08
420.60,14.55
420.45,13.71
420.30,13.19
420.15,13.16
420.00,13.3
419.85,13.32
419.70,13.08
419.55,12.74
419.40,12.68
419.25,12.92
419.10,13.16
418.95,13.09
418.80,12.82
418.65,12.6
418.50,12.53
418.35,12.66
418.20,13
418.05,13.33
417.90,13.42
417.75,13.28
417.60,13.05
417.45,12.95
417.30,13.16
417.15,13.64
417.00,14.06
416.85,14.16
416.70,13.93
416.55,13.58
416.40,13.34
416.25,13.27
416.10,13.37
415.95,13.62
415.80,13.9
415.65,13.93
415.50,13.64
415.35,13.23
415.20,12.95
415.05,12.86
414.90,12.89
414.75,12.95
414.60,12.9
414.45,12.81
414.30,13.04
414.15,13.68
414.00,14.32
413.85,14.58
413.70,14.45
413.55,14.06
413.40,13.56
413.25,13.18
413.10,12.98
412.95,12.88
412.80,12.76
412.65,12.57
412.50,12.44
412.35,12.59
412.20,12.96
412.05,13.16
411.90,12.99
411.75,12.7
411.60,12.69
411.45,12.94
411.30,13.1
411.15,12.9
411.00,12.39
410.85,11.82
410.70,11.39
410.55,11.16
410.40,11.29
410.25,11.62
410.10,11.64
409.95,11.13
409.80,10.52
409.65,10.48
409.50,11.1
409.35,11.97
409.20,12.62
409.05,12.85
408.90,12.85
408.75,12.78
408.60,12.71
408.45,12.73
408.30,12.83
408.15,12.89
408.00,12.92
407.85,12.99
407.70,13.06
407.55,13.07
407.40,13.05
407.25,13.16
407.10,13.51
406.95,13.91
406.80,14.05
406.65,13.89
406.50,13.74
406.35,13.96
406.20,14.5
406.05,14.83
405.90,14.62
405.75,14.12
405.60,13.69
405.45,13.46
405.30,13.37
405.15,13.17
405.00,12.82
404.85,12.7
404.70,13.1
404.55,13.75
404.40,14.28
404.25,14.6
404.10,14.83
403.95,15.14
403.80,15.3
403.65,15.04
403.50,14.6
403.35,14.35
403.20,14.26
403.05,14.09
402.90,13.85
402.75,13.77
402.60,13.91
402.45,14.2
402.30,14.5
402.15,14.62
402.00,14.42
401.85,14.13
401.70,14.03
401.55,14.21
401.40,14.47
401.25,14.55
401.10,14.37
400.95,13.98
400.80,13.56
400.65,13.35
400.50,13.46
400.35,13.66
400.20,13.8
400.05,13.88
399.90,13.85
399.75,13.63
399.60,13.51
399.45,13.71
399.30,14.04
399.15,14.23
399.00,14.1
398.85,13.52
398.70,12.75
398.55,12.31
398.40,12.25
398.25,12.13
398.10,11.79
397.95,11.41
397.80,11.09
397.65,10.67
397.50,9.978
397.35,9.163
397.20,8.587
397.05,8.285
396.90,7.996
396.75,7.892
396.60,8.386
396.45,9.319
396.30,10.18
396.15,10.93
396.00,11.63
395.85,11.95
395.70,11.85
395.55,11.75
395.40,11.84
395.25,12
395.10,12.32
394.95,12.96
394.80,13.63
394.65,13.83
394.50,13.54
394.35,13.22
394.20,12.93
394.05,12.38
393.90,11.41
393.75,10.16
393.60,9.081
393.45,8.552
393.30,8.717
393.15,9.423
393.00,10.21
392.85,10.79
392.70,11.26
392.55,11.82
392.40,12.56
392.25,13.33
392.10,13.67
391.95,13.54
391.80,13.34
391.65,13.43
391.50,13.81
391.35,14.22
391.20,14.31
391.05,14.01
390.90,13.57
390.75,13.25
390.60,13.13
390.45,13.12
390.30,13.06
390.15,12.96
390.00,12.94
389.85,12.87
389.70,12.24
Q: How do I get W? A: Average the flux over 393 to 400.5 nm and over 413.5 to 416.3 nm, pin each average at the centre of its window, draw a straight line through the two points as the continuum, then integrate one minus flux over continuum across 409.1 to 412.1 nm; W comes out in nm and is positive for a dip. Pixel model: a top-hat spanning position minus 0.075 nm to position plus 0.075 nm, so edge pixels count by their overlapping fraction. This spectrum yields 0.25 nm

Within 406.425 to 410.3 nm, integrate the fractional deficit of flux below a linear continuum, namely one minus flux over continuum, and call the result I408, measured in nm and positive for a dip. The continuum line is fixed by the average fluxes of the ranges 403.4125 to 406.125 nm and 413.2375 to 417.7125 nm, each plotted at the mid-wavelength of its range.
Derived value 0.35 nm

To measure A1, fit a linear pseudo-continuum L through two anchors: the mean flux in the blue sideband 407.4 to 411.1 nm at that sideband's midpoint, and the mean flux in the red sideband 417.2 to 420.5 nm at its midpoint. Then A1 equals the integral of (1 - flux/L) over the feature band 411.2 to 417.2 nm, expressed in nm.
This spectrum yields -0.33 nm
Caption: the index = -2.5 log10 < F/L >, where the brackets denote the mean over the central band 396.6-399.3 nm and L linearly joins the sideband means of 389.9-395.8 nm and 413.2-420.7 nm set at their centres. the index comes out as 0.14 mag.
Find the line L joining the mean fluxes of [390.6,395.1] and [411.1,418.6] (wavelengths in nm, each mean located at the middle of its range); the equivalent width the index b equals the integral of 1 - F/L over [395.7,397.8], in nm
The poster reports 0.46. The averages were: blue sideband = 12.3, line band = 9.75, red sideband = 13.3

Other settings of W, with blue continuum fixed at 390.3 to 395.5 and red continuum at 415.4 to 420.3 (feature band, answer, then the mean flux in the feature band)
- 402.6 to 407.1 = -0.445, 14.1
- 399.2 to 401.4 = -0.213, 13.8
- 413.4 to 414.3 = -0.065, 14.1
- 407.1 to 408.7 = -0.008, 13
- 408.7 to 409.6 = 0.045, 12.3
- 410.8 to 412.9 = 0.051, 12.7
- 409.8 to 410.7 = 0.117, 11.3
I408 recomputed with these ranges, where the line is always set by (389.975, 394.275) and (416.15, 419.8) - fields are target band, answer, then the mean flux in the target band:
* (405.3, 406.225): -0.10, 14.1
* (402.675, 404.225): -0.23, 14.5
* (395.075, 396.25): 0.06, 11.7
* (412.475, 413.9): -0.04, 13.4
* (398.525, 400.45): -0.18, 13.6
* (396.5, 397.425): 0.30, 8.41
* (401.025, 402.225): -0.17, 14.3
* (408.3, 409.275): 0.01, 12.8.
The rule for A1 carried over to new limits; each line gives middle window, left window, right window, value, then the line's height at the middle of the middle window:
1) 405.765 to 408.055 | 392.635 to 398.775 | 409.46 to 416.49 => -0.29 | 12.2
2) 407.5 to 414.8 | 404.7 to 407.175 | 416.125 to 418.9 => 0.47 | 13.5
